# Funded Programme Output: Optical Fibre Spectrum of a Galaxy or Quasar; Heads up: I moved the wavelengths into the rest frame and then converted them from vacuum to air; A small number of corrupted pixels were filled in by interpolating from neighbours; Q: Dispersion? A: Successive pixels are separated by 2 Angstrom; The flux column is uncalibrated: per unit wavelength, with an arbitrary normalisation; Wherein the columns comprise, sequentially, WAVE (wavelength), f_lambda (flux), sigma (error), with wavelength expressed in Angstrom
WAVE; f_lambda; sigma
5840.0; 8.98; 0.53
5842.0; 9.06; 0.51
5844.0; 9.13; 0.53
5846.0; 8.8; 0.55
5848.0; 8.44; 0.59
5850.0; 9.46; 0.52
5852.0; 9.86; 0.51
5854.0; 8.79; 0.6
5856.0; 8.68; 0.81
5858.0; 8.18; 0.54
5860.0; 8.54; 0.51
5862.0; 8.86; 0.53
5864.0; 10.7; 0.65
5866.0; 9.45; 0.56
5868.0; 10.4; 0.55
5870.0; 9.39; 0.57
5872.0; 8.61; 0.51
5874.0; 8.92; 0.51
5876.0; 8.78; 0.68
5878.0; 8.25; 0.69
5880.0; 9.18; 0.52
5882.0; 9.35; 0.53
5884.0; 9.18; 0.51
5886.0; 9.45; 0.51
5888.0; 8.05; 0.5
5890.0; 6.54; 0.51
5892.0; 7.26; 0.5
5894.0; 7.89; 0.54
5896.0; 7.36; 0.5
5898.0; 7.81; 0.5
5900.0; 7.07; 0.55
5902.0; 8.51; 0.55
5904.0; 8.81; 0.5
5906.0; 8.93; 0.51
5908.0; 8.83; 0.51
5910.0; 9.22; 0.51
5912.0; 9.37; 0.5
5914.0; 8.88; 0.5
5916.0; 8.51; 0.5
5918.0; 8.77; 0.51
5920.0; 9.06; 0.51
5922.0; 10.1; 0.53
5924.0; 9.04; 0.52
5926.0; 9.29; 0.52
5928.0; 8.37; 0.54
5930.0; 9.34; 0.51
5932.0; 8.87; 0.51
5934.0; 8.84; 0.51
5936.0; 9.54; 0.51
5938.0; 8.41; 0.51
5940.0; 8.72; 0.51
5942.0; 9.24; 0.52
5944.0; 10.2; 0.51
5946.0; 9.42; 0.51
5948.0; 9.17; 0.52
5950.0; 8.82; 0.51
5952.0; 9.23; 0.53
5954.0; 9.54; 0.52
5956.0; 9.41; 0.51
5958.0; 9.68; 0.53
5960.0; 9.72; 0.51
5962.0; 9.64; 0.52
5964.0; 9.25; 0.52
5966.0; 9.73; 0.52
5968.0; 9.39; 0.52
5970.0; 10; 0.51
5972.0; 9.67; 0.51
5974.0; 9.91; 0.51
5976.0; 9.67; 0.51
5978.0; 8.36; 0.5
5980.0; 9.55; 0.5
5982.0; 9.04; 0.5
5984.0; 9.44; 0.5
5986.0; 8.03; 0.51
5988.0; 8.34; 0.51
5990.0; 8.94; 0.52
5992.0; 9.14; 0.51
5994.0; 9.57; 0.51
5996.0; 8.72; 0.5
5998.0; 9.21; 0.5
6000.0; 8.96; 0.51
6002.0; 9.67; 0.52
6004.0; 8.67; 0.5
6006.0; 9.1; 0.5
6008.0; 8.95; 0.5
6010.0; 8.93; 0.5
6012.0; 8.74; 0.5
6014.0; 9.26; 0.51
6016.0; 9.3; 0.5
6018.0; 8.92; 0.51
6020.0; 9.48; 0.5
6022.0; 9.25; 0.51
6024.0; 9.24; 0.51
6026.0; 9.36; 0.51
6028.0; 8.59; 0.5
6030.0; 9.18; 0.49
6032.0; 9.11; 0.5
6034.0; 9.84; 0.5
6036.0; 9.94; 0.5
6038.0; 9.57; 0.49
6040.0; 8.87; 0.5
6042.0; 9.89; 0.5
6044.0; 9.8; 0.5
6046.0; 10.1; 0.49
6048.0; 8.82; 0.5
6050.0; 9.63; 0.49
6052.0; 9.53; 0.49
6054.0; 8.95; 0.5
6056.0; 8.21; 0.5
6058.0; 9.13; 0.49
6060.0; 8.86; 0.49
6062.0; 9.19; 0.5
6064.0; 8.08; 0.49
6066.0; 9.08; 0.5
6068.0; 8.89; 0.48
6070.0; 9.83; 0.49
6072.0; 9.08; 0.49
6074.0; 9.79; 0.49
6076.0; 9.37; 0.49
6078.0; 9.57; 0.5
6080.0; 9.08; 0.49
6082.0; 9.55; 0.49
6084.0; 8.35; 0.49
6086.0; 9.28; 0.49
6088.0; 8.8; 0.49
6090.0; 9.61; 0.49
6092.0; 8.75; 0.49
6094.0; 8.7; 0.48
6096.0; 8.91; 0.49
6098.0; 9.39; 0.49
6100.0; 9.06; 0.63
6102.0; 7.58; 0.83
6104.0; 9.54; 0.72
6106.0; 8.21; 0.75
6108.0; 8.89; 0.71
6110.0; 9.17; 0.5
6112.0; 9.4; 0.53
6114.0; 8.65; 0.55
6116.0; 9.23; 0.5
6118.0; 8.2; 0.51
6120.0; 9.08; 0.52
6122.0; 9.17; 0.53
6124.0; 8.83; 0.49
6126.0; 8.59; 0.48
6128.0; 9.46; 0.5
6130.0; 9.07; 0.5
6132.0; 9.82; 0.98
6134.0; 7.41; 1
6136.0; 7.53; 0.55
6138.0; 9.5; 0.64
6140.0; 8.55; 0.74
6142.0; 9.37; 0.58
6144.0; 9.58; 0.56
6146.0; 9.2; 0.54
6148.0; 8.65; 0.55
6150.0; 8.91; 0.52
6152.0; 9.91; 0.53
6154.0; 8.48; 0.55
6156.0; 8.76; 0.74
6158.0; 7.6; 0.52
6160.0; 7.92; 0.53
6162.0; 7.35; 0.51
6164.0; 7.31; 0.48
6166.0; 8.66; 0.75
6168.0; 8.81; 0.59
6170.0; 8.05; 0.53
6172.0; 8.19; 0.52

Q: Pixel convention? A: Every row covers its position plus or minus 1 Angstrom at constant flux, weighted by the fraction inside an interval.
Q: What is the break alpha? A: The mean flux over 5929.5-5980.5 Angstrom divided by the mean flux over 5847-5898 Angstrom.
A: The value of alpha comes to 1.07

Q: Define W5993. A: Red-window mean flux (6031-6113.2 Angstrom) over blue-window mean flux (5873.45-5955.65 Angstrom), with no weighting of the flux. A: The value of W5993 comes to 1.04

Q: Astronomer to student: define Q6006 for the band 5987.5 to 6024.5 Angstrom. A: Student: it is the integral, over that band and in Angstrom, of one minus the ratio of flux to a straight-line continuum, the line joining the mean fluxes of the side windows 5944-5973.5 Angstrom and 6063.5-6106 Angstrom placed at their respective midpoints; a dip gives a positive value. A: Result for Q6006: 1.0 Angstrom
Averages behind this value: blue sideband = 9.51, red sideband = 9.05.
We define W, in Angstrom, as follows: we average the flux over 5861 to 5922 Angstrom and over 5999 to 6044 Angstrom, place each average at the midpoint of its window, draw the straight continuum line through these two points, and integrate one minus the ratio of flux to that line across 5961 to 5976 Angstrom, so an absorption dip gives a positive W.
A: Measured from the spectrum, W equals -1.0 Angstrom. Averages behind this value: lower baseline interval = 8.74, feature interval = 9.66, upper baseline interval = 9.23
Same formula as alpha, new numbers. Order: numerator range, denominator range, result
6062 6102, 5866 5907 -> 1.07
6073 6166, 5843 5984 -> 0.98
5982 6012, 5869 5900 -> 1.07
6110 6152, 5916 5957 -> 0.98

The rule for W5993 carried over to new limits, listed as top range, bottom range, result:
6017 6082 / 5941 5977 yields 0.97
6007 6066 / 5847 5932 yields 1.05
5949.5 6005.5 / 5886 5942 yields 1.08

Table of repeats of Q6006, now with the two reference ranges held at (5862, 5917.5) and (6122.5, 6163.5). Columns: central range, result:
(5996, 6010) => -0.6 Angstrom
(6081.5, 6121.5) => -0.9 Angstrom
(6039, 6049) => -0.9 Angstrom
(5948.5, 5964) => -1.3 Angstrom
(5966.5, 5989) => -1.4 Angstrom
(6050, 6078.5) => -1.4 Angstrom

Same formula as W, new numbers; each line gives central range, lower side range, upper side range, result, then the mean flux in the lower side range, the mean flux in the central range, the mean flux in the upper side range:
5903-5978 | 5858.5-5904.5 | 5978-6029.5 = -3.59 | 8.62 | 9.25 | 9.04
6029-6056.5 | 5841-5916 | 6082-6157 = -1.69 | 8.75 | 9.41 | 8.92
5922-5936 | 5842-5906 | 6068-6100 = -0.39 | 8.71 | 9.08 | 9.19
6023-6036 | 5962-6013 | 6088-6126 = -0.29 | 9.17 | 9.28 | 8.9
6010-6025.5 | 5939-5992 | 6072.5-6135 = 0.04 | 9.31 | 9.16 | 8.98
